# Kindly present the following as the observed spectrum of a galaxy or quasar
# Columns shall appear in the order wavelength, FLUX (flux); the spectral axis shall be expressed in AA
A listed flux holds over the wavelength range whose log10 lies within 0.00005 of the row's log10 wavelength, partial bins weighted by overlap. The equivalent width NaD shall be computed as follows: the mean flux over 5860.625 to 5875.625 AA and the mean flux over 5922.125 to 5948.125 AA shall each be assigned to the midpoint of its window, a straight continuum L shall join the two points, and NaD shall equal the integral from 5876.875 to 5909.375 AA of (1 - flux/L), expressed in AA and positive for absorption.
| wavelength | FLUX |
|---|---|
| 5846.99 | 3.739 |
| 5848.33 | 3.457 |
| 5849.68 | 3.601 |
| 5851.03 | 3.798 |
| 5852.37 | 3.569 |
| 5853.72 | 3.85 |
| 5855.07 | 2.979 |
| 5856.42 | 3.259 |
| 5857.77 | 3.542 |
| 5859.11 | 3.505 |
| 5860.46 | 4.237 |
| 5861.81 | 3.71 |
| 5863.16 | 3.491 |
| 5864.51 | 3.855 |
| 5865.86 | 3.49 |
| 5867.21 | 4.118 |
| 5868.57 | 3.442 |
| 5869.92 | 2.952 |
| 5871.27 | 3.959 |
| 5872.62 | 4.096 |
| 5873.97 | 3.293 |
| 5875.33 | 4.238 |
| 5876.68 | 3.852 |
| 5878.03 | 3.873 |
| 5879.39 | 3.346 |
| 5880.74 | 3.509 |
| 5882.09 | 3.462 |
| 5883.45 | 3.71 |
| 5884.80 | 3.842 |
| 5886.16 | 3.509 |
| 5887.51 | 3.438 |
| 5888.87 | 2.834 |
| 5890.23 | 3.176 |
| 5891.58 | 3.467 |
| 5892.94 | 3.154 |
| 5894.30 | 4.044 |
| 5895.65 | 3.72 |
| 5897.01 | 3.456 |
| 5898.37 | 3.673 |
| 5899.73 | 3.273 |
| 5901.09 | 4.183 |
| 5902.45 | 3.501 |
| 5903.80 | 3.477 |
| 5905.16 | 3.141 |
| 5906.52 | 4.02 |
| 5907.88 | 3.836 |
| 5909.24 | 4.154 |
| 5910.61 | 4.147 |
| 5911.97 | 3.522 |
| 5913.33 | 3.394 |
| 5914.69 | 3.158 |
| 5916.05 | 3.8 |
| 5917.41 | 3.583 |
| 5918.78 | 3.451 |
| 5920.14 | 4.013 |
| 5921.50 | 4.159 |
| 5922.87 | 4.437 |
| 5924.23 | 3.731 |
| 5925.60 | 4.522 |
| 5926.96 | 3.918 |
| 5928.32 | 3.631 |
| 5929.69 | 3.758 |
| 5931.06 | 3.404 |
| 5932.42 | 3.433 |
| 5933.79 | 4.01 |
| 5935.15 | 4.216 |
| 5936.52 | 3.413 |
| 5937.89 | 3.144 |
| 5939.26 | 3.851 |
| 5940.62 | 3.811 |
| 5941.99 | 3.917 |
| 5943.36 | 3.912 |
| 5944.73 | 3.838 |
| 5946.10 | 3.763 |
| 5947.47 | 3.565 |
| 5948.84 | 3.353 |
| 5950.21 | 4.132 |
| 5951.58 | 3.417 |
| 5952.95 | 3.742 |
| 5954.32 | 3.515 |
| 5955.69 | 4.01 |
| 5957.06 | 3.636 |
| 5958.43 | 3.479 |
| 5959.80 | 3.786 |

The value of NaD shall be 1.5 AA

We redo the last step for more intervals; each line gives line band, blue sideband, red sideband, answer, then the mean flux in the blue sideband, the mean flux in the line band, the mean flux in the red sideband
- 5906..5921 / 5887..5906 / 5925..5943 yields -0.54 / 3.47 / 3.74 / 3.77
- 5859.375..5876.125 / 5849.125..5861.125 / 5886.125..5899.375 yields -0.91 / 3.59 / 3.73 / 3.44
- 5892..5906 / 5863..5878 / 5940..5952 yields 0.63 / 3.72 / 3.57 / 3.75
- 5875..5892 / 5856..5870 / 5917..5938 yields 0.68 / 3.63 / 3.55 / 3.82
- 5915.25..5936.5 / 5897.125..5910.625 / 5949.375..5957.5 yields -0.75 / 3.71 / 3.85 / 3.74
